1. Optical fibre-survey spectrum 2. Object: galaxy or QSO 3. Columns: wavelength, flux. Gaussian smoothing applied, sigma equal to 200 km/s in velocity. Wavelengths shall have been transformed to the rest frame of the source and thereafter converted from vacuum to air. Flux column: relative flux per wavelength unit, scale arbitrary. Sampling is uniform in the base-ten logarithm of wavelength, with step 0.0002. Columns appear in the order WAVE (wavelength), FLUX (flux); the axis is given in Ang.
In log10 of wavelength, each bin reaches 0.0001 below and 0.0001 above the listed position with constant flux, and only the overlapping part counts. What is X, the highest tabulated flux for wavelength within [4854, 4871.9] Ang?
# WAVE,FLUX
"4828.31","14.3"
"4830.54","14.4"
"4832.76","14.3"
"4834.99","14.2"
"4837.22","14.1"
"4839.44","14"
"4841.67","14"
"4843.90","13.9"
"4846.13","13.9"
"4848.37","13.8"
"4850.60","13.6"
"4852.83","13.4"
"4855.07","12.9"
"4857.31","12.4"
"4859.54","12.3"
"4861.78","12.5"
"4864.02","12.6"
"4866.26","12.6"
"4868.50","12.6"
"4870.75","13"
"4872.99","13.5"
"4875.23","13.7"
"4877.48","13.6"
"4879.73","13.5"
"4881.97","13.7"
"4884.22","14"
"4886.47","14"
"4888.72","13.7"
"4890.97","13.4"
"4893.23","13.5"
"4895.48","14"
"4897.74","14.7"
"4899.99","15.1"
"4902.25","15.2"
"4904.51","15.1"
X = 13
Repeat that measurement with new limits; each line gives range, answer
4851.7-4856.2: 13.4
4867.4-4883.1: 13.7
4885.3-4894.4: 14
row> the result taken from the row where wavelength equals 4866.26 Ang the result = 12.6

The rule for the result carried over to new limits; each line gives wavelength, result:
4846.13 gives 13.9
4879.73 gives 13.5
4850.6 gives 13.6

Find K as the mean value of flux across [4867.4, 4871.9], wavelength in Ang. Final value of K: 12.8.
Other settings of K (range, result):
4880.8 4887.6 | 13.9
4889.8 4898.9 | 13.9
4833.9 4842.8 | 14.1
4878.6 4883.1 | 13.6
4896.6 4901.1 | 14.9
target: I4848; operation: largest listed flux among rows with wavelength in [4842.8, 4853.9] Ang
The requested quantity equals 13.9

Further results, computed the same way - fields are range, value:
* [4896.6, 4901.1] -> 15.1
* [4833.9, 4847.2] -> 14.2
